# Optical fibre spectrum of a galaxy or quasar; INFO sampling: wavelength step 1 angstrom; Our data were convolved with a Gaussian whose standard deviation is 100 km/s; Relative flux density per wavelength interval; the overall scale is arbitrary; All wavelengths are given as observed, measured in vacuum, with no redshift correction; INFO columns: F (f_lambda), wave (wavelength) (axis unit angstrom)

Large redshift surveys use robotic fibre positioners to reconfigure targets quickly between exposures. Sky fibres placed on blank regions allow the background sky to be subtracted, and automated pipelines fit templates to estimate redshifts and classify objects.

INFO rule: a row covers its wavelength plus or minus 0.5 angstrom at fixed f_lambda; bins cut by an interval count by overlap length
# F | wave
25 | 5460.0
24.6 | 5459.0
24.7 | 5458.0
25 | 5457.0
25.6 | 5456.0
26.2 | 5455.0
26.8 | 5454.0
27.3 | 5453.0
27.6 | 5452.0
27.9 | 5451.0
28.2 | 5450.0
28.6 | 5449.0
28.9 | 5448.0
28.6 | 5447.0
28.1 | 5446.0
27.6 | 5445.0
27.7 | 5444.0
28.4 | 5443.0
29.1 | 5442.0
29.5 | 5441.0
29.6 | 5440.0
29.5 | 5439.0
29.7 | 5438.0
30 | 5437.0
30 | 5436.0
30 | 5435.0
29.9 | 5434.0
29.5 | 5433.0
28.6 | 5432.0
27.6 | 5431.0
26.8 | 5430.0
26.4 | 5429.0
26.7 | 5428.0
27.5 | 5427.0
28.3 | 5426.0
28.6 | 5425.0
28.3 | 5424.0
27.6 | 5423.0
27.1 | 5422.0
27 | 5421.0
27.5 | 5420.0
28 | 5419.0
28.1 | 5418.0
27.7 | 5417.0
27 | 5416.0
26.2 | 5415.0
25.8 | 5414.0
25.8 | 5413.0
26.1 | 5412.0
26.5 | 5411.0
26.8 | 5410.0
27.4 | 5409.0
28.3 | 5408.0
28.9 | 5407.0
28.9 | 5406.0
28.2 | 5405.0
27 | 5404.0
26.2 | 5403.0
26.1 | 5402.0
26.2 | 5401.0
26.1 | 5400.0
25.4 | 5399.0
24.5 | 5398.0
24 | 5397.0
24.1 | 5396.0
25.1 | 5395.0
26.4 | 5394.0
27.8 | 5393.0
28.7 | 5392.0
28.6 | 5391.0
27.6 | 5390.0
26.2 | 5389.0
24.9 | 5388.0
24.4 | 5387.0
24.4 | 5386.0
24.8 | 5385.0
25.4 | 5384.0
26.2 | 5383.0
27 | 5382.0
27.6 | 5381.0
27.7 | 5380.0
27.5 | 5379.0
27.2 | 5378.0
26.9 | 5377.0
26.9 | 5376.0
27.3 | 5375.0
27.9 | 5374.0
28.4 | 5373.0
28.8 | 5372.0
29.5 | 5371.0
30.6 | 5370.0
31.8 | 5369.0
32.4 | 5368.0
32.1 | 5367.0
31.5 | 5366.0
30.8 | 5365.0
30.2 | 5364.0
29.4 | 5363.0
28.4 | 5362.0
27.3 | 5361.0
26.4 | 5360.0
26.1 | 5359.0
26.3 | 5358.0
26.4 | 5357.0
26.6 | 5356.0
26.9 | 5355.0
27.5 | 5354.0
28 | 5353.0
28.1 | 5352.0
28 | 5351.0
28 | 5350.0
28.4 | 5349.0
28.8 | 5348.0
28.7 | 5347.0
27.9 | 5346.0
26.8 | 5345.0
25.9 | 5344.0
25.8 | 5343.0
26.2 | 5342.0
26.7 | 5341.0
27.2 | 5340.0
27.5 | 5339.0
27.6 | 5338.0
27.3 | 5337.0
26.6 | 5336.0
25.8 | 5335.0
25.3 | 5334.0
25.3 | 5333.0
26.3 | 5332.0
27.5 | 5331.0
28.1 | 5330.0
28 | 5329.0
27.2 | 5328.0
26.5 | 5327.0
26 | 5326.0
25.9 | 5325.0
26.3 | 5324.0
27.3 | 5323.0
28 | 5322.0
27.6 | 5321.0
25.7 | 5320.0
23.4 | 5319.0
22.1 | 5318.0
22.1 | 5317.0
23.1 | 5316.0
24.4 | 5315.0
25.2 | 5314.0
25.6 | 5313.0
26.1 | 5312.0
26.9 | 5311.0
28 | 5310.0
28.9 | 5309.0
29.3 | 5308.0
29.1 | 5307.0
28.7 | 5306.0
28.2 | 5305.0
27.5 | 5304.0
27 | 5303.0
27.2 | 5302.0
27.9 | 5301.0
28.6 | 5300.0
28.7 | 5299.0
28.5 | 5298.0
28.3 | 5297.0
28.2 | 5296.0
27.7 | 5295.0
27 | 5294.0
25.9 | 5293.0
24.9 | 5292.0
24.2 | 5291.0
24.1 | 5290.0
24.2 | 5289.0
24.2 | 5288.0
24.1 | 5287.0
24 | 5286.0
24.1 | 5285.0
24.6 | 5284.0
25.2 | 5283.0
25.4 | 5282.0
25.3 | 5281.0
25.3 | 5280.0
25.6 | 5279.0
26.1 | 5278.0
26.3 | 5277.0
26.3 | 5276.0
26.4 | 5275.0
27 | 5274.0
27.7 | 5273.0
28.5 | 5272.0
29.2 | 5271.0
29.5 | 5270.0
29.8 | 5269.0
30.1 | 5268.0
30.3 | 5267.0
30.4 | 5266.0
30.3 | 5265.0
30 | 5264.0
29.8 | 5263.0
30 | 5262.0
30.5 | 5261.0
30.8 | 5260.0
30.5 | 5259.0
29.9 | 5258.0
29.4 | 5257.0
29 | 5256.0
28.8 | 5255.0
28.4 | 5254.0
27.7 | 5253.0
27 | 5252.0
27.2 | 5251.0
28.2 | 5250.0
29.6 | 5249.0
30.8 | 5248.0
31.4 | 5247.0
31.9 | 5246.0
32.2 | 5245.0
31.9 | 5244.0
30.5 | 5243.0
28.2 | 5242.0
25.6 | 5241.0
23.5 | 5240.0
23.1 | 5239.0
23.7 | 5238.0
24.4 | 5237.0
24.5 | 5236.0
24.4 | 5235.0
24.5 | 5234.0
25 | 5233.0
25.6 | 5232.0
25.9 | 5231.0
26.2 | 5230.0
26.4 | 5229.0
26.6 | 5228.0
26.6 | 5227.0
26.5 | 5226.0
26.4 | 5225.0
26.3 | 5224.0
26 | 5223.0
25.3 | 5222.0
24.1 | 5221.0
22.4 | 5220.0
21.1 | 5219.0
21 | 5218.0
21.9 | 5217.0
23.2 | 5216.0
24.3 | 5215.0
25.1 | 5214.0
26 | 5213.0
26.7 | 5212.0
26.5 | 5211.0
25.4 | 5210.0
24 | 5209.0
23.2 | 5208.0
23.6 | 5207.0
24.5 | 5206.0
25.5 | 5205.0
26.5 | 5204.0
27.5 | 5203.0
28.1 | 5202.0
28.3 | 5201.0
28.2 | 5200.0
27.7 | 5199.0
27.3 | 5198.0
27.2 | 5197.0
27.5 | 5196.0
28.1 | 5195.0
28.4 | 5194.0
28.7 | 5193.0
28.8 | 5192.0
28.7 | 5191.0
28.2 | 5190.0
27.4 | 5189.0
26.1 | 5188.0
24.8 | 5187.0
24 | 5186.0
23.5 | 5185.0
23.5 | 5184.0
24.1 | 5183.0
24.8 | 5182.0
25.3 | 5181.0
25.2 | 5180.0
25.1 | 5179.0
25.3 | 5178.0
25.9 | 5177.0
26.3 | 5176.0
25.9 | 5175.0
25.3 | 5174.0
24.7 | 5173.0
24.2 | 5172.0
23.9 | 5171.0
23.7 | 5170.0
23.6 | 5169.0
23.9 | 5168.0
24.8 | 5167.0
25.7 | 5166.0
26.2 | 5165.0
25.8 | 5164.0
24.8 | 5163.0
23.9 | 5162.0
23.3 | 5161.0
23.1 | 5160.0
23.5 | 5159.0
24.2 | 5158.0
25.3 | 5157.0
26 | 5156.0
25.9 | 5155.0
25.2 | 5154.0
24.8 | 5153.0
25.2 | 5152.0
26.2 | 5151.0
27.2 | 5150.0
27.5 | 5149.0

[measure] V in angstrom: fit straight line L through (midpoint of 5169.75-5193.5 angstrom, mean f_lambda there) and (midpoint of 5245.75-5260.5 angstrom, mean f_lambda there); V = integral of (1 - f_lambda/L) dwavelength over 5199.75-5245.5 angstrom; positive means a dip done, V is 3.6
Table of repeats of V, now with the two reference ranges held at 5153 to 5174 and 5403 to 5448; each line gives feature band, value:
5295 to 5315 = -1.0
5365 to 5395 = -0.5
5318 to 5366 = -0.4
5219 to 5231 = -0.1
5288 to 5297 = 0.2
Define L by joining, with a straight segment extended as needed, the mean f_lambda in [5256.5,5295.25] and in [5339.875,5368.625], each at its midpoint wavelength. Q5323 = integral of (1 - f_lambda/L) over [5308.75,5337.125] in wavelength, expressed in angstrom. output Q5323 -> 1.7 angstrom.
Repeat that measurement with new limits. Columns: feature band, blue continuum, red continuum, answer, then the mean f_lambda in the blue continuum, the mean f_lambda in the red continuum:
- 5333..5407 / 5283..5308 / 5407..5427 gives -0.84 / 26.6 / 27.3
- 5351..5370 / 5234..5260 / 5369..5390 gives -1.02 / 28.1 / 27.1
